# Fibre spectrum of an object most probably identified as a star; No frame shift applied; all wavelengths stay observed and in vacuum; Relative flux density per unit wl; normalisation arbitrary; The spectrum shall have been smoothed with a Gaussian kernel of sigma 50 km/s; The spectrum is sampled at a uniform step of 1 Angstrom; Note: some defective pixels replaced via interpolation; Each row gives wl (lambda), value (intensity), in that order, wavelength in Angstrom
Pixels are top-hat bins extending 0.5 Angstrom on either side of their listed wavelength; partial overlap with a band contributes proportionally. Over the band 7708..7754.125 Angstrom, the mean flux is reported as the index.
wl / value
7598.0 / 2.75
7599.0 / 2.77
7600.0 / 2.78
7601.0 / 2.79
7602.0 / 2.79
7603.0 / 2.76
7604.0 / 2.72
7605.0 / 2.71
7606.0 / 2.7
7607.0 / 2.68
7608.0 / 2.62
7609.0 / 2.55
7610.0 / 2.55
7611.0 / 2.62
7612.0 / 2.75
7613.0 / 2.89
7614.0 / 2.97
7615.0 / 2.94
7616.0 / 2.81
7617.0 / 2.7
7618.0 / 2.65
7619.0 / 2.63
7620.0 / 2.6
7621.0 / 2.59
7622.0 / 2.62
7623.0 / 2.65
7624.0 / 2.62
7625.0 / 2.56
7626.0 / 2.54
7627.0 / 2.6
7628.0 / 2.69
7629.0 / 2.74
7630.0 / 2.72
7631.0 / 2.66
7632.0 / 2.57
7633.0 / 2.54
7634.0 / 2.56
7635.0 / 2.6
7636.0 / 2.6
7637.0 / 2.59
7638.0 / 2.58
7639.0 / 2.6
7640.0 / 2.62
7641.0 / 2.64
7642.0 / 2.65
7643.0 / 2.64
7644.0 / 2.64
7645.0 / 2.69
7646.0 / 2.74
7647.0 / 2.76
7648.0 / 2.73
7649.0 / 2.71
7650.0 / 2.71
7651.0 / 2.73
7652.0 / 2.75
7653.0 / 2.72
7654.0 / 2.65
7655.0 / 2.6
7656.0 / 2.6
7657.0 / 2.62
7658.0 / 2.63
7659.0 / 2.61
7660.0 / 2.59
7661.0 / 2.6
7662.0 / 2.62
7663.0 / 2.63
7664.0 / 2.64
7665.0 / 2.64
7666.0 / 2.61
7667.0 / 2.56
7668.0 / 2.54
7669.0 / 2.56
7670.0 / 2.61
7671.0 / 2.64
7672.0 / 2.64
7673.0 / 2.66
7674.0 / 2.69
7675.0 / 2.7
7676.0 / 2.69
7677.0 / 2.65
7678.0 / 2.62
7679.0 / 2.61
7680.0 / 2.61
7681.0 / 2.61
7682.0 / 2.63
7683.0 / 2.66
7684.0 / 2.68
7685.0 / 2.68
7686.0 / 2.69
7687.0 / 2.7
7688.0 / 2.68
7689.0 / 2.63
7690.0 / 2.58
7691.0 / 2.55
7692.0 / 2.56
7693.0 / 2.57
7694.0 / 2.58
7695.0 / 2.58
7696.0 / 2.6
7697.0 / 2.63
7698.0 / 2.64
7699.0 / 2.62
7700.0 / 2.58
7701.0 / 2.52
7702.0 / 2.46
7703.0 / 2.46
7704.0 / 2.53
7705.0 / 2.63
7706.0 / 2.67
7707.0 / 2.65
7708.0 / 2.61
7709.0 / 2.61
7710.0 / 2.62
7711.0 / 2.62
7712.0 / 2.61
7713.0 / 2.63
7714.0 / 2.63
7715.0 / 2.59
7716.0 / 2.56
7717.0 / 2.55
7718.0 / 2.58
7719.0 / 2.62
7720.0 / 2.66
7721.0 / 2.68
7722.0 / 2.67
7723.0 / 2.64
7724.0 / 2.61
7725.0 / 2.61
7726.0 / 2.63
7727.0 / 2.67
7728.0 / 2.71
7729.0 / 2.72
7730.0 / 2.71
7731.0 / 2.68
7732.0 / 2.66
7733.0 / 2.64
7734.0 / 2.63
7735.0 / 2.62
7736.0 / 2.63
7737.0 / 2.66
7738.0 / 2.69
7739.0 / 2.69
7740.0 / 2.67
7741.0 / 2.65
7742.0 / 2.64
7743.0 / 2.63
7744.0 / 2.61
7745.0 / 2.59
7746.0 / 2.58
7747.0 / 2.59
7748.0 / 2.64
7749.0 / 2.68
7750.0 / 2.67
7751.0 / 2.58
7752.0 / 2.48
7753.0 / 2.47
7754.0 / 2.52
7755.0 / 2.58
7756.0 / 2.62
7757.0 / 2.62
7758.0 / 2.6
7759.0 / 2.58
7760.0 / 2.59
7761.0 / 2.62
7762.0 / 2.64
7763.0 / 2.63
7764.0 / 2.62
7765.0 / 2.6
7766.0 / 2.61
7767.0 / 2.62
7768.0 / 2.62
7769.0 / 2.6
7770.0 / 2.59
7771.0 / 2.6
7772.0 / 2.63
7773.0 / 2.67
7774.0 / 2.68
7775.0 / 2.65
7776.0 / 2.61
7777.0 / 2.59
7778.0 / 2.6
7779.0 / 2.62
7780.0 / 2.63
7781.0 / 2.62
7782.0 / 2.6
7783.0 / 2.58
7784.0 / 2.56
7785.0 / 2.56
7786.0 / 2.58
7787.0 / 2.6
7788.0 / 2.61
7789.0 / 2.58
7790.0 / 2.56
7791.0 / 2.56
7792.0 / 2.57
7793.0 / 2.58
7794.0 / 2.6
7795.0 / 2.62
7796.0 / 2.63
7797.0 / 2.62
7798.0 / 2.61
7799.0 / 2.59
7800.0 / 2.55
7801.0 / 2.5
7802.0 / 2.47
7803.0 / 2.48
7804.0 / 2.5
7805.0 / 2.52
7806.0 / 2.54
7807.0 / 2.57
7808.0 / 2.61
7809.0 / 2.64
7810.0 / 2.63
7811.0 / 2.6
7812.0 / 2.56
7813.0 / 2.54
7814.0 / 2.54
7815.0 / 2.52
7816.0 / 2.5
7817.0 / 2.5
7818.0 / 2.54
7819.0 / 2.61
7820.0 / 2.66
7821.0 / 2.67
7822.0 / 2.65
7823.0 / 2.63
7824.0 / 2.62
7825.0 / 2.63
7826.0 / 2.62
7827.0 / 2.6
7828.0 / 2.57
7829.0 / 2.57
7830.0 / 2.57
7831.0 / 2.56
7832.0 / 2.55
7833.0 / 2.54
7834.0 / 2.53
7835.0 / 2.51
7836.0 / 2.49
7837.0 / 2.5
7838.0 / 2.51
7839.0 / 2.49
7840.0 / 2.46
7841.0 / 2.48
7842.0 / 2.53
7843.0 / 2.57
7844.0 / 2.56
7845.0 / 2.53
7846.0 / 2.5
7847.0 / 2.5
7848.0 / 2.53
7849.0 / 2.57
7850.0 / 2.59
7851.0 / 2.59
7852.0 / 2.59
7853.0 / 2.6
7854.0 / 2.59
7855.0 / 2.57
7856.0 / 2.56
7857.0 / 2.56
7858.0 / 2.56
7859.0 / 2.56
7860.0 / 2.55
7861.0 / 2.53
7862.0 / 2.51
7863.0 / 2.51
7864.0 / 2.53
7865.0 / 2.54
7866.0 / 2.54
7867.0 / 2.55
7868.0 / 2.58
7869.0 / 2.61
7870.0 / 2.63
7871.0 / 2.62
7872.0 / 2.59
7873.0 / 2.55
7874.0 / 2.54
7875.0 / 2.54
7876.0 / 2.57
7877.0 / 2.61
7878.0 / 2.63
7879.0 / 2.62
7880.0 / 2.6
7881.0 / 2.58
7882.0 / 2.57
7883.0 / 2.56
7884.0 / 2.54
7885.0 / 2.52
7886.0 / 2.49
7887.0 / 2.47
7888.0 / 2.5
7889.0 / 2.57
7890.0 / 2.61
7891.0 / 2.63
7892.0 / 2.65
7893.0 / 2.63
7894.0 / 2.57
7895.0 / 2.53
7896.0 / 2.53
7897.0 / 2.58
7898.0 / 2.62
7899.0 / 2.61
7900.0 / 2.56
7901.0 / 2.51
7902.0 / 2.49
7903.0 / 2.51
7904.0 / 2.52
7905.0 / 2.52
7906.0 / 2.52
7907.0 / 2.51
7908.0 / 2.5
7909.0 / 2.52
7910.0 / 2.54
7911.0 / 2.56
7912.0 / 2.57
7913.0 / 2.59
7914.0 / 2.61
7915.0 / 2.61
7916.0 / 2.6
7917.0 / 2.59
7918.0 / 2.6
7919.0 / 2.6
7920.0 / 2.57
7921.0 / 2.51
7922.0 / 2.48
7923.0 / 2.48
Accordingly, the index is 2.63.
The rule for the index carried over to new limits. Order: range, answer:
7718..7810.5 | 2.61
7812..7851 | 2.55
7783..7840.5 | 2.57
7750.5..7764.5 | 2.58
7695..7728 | 2.61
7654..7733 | 2.62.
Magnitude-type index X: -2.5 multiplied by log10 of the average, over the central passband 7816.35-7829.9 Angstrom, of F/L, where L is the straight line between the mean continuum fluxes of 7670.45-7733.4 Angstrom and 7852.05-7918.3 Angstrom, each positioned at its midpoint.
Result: -0.01 mag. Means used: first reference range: 2.63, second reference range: 2.56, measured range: 2.6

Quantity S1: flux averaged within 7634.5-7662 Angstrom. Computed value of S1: 2.65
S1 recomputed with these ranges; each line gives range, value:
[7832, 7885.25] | 2.55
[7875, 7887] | 2.57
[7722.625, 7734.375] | 2.66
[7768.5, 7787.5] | 2.61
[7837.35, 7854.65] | 2.54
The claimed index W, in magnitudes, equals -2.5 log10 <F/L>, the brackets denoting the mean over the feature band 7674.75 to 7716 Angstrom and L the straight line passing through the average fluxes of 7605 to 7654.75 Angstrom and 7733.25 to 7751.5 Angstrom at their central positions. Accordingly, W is 0.01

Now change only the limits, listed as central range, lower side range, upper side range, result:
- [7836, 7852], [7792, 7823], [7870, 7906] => 0.017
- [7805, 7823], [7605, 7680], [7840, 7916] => 0.001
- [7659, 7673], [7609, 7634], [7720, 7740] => 0.024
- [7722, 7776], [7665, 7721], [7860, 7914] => -0.012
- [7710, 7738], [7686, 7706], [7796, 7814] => -0.023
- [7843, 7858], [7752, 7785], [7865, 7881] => 0.012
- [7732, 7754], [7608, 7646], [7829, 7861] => -0.010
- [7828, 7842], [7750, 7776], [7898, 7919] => 0.024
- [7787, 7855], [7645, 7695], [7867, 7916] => 0.011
